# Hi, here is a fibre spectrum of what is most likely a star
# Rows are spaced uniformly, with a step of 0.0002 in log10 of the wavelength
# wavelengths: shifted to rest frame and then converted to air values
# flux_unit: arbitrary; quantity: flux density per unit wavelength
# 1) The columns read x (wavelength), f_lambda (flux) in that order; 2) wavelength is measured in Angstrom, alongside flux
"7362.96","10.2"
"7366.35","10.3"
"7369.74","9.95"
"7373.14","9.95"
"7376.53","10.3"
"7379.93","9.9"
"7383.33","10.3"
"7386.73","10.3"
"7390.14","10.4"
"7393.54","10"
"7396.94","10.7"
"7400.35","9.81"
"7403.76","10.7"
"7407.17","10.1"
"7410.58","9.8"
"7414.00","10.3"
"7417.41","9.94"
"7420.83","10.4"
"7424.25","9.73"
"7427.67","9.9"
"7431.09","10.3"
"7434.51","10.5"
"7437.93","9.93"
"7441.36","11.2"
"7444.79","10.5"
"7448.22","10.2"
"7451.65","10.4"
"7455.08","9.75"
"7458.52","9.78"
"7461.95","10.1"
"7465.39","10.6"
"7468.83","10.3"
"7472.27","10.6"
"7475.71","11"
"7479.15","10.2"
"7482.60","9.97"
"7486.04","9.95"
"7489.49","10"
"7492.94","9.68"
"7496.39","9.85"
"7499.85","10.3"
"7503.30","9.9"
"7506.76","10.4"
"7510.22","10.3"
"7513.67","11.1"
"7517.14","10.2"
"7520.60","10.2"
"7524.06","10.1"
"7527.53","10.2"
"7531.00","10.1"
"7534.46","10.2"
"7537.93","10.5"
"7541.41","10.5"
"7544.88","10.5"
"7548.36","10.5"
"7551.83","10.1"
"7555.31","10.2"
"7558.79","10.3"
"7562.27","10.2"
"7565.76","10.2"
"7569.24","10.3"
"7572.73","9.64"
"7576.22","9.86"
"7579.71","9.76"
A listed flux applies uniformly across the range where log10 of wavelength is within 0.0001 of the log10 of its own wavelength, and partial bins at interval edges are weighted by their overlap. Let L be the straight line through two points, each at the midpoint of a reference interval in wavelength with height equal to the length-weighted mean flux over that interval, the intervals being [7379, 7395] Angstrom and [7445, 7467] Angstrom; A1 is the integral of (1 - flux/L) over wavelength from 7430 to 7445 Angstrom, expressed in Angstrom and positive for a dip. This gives -0.5 Angstrom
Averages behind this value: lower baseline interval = 10.2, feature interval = 10.5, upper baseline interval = 10.2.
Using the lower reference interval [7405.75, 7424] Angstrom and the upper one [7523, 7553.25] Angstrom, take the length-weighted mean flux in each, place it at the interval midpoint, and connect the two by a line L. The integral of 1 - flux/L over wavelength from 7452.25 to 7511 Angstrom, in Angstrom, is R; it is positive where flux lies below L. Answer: 0.2 Angstrom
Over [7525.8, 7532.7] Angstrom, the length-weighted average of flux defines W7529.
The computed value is 10.1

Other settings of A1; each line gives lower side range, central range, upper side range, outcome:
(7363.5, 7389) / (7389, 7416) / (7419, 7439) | -0.2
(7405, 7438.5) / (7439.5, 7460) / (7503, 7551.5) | -0.3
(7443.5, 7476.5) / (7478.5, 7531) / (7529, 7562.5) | 0.8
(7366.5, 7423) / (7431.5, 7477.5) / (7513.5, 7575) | -0.7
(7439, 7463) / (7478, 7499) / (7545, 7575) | 0.6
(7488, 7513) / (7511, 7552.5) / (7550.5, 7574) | -0.9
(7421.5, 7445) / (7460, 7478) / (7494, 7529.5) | -0.4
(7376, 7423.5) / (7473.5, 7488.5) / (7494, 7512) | -0.2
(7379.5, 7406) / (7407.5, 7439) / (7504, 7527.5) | 0.6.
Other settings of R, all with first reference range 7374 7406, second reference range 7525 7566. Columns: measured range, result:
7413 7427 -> 0.3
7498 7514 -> -0.1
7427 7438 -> 0.1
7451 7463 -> 0.4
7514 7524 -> 0.0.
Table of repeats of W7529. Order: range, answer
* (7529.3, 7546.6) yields 10.4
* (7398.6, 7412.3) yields 10.1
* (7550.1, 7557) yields 10.1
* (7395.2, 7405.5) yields 10.4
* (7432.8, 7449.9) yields 10.5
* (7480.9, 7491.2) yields 9.98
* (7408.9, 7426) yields 10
